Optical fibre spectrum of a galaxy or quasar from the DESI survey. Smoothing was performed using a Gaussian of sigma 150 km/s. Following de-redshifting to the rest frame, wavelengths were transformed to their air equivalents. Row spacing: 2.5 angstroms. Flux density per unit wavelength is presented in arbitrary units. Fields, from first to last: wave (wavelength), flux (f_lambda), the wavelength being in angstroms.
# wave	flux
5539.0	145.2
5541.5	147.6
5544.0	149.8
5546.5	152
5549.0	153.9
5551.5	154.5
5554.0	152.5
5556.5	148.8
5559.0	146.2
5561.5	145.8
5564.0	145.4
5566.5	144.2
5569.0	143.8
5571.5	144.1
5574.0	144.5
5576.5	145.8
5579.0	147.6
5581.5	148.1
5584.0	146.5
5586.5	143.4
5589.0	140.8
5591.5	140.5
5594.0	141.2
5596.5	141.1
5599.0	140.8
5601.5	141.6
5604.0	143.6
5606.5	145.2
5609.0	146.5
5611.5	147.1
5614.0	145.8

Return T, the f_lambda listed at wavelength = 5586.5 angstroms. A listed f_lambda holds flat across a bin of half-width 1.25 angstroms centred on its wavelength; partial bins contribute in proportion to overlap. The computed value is 143.4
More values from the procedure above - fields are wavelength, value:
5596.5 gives 141.1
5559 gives 146.2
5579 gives 147.6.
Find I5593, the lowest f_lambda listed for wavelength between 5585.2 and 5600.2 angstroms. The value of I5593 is 140.5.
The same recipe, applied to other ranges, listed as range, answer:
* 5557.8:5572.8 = 143.8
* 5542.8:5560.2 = 146.2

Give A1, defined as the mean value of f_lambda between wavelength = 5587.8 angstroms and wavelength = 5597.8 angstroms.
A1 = 141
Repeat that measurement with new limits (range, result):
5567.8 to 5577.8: 145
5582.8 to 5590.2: 144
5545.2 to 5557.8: 152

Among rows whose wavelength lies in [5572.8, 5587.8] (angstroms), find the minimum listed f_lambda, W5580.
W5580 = 143.4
